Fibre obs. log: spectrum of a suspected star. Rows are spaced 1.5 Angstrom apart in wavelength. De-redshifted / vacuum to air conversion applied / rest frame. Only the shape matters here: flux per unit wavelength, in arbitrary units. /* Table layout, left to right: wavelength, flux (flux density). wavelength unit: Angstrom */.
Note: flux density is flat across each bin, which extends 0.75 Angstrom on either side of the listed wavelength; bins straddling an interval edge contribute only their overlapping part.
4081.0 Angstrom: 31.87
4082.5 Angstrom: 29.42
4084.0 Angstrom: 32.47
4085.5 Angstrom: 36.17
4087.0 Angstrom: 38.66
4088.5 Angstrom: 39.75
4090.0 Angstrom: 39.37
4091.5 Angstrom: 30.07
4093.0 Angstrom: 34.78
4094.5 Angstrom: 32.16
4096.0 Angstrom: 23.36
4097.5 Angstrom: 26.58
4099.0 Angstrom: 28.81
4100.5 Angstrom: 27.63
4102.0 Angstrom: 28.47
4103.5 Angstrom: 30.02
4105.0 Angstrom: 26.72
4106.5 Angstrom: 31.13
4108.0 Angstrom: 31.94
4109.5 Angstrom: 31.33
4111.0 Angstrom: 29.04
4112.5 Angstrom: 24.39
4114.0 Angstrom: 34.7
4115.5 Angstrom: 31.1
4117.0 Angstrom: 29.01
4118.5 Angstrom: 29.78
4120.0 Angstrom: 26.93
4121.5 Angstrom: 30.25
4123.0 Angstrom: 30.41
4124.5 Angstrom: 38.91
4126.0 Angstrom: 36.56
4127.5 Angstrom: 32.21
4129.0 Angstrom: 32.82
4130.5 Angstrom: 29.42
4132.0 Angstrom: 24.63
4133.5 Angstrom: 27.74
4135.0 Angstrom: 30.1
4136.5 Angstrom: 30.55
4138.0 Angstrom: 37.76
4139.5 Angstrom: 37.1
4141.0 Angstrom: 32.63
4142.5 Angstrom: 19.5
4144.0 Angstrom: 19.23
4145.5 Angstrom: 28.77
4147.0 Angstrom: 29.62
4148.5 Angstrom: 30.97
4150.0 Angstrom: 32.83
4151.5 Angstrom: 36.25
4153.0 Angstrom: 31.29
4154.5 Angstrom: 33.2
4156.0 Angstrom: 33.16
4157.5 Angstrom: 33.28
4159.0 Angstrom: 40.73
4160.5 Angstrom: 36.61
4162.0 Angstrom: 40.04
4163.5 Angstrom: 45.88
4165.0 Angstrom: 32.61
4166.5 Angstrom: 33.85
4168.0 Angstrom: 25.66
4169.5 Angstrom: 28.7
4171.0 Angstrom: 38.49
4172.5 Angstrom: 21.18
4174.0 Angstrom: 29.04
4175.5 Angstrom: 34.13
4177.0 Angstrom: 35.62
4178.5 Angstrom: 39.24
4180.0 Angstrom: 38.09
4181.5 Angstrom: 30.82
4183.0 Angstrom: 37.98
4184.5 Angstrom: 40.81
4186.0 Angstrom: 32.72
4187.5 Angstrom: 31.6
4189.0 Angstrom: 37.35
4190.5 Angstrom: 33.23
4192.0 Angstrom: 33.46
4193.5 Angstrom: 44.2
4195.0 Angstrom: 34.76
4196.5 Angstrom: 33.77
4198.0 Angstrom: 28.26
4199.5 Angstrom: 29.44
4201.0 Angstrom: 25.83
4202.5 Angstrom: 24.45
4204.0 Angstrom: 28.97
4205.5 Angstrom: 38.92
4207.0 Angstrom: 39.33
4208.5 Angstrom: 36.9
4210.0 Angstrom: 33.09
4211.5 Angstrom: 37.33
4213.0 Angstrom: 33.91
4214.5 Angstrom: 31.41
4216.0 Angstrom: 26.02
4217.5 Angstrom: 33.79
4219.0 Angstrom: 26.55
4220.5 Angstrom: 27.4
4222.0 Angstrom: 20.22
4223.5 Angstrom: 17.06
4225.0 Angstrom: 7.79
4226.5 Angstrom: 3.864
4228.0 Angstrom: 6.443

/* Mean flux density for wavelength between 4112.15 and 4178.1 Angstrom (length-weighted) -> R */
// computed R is 31.8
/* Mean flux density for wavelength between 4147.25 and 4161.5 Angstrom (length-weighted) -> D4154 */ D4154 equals 34.2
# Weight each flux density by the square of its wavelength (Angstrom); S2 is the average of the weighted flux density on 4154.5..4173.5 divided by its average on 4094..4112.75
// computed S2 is 1.2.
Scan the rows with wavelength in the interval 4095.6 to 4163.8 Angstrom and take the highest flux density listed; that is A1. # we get 45.88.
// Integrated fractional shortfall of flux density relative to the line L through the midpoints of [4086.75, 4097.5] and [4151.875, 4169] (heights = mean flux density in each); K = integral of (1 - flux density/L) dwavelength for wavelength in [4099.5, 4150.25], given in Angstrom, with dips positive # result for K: 6.0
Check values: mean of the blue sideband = 33.3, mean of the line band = 30.1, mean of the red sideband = 35.1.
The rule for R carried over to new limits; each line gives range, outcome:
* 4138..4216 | 33.2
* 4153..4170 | 34.8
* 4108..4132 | 30.9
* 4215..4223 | 26.6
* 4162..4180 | 33.6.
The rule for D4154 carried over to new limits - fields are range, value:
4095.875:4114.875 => 29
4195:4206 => 30.1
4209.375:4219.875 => 31.7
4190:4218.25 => 33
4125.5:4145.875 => 29.9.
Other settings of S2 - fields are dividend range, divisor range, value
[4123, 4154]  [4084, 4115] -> 1.01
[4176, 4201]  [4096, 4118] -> 1.24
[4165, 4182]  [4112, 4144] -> 1.08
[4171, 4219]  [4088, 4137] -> 1.14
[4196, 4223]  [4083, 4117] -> 1.04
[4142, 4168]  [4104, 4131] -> 1.08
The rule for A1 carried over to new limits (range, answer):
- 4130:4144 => 37.76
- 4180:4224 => 44.2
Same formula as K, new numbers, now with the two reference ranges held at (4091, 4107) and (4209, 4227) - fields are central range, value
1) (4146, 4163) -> -4.46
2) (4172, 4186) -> -4.08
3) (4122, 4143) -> -2.70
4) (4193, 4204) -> -2.17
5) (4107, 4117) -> -0.60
